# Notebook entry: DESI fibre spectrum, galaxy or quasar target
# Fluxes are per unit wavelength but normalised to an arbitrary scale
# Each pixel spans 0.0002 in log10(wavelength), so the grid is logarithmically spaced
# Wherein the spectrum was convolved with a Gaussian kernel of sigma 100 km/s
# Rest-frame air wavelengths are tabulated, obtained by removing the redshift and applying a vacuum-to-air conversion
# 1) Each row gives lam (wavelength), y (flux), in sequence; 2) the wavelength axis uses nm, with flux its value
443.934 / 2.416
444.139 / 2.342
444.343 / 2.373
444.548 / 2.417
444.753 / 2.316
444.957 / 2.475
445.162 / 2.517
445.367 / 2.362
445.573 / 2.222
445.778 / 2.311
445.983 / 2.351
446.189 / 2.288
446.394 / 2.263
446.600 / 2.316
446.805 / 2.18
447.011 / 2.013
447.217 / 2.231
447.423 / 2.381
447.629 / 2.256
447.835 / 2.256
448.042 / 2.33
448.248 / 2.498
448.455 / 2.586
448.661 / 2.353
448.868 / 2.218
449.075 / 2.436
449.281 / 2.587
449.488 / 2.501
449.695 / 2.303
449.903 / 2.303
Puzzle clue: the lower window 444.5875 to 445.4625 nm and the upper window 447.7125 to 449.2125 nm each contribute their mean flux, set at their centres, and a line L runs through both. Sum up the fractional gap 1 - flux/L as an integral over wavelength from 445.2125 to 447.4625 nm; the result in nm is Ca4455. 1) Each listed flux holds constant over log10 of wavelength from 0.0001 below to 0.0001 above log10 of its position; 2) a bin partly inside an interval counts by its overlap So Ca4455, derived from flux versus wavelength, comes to 0.130 nm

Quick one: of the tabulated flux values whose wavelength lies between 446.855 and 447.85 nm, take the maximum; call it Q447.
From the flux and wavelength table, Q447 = 2.381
